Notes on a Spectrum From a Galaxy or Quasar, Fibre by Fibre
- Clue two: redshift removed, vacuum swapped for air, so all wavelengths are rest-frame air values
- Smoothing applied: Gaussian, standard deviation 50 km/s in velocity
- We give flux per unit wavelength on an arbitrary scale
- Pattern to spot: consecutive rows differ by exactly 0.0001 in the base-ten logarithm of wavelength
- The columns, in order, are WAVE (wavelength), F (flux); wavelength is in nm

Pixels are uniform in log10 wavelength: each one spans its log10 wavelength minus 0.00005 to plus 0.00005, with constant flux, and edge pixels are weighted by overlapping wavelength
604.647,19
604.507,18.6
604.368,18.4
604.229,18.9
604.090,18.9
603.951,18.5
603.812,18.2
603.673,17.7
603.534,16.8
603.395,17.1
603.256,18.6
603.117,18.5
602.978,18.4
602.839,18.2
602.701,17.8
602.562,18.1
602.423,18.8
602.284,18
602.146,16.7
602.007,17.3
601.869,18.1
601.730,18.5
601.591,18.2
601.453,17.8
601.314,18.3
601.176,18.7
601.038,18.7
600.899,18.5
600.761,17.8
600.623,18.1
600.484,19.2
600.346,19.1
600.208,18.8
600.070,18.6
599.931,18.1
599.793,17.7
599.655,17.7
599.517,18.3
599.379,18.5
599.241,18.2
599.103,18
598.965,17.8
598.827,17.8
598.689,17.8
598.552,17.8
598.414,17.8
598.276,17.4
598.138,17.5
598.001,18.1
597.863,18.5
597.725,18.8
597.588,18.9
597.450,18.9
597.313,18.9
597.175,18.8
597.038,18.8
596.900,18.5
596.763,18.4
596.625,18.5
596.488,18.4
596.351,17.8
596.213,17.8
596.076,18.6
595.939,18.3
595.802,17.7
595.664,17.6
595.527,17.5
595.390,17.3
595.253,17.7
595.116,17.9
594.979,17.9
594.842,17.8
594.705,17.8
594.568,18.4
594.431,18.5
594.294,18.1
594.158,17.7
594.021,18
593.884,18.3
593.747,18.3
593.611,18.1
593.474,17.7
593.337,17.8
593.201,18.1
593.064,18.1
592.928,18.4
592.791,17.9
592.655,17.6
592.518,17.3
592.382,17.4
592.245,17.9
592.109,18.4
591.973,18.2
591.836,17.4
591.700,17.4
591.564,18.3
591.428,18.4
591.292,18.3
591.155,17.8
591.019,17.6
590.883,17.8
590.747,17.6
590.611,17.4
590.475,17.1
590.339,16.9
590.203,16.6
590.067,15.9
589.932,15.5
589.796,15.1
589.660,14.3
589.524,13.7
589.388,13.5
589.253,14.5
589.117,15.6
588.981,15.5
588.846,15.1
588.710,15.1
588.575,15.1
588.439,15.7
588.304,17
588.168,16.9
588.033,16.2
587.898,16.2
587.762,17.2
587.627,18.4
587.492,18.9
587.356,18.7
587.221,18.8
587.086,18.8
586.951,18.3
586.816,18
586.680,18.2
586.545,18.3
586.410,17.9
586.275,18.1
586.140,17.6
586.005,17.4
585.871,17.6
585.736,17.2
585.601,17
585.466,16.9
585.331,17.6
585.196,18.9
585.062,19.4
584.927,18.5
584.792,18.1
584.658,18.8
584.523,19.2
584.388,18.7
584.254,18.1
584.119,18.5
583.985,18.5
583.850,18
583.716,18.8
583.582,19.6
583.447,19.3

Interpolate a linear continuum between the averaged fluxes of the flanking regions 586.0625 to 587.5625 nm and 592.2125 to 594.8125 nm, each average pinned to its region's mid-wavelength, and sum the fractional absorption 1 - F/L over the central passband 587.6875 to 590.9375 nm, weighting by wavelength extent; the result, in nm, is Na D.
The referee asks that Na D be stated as 0.409 nm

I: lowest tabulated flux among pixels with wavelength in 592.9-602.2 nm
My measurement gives 16.7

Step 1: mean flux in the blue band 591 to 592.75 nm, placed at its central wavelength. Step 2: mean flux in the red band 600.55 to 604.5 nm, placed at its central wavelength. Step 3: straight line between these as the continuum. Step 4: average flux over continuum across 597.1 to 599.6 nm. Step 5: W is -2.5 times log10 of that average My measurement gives -0.01 mag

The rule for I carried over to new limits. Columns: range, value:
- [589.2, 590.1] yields 13.5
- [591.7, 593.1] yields 17.3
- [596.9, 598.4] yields 17.4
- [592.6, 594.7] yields 17.6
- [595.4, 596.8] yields 17.5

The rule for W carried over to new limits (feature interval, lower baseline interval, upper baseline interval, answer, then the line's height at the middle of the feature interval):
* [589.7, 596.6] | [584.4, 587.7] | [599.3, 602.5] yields 0.031 mag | 18.2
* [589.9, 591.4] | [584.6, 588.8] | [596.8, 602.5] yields 0.037 mag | 17.8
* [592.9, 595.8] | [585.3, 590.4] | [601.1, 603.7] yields -0.041 mag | 17.3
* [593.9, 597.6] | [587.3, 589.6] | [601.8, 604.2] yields -0.069 mag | 17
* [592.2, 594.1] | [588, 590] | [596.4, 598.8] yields -0.074 mag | 16.7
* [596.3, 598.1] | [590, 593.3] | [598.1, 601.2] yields -0.032 mag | 18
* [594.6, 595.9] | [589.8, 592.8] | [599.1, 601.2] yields 0.008 mag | 17.9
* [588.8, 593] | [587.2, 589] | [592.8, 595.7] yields 0.033 mag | 17.3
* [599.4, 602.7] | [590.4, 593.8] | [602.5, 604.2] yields -0.010 mag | 18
